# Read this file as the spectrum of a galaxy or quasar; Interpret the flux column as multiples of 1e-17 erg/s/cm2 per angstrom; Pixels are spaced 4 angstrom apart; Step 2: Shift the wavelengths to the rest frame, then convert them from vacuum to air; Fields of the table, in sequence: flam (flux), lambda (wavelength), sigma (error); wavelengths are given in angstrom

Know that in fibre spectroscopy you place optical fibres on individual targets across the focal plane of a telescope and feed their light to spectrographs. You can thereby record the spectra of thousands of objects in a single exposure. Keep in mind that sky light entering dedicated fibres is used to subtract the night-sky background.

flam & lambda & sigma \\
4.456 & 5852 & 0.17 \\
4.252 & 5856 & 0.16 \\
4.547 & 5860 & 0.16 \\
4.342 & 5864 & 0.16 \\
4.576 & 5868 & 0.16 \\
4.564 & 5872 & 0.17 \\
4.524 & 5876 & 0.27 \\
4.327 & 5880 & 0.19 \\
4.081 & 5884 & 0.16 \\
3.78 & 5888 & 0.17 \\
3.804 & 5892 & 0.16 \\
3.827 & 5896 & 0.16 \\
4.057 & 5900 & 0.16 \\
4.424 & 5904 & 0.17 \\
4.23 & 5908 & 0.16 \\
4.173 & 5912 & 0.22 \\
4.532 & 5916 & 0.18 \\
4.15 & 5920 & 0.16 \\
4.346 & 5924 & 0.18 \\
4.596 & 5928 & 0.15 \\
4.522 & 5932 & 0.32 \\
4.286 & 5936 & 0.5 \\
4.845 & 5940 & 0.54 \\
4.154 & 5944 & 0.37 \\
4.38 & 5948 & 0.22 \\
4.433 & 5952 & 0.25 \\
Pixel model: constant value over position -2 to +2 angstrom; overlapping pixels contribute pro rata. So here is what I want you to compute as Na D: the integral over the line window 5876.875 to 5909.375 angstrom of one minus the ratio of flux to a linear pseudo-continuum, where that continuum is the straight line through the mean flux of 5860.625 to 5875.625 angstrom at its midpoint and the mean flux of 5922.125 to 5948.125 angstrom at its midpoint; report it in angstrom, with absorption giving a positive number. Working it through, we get 2.9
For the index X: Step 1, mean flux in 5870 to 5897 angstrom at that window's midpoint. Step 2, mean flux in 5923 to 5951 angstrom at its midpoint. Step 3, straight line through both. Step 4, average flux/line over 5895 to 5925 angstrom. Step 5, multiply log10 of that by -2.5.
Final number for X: 0.02 mag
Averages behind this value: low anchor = 4.14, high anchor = 4.45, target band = 4.23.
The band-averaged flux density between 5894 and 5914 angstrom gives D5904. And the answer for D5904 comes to 4.14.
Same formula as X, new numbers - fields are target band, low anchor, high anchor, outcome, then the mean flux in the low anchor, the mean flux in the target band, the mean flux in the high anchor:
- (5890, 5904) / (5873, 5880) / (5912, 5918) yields 0.121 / 4.47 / 3.97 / 4.41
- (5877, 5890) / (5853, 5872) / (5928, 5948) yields 0.089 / 4.44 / 4.1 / 4.46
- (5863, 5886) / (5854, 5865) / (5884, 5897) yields -0.072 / 4.38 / 4.4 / 3.84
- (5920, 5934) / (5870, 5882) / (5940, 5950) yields -0.008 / 4.47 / 4.44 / 4.38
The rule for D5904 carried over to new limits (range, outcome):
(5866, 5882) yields 4.5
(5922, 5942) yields 4.52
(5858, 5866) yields 4.44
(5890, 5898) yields 3.82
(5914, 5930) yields 4.41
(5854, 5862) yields 4.4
